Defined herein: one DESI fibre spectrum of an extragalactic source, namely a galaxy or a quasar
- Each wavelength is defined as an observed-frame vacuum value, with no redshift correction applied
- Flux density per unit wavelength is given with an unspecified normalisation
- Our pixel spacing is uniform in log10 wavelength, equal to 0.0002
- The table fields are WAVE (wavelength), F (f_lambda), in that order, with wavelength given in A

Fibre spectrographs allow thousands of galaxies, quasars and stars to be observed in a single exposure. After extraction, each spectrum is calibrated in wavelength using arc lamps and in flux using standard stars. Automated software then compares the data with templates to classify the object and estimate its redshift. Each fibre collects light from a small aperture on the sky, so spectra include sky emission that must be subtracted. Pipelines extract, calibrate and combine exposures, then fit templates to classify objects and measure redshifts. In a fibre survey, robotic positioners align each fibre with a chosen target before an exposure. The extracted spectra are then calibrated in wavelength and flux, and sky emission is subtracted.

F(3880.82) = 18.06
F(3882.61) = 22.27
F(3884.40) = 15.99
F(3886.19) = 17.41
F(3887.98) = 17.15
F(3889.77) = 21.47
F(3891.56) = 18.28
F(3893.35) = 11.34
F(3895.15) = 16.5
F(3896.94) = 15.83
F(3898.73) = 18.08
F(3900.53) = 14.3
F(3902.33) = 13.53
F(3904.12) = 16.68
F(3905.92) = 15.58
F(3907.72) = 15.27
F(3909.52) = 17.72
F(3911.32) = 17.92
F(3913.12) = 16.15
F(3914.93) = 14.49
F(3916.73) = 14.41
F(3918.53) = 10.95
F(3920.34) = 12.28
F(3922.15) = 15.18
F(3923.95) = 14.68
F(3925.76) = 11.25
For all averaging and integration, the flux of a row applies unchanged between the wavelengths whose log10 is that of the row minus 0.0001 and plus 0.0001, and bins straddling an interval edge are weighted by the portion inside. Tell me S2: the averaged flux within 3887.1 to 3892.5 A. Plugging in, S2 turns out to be 18.9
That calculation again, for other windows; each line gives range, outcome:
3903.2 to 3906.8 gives 16.1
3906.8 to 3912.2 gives 17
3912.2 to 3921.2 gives 13.7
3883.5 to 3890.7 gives 18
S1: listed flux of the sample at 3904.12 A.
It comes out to 16.68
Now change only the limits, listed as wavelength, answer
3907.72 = 15.27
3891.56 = 18.28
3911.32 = 17.92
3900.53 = 14.3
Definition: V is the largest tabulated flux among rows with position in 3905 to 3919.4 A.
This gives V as 17.92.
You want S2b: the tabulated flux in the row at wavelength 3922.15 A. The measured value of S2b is 15.18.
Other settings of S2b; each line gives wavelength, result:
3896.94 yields 15.83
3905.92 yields 15.58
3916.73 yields 14.41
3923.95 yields 14.68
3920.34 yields 12.28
